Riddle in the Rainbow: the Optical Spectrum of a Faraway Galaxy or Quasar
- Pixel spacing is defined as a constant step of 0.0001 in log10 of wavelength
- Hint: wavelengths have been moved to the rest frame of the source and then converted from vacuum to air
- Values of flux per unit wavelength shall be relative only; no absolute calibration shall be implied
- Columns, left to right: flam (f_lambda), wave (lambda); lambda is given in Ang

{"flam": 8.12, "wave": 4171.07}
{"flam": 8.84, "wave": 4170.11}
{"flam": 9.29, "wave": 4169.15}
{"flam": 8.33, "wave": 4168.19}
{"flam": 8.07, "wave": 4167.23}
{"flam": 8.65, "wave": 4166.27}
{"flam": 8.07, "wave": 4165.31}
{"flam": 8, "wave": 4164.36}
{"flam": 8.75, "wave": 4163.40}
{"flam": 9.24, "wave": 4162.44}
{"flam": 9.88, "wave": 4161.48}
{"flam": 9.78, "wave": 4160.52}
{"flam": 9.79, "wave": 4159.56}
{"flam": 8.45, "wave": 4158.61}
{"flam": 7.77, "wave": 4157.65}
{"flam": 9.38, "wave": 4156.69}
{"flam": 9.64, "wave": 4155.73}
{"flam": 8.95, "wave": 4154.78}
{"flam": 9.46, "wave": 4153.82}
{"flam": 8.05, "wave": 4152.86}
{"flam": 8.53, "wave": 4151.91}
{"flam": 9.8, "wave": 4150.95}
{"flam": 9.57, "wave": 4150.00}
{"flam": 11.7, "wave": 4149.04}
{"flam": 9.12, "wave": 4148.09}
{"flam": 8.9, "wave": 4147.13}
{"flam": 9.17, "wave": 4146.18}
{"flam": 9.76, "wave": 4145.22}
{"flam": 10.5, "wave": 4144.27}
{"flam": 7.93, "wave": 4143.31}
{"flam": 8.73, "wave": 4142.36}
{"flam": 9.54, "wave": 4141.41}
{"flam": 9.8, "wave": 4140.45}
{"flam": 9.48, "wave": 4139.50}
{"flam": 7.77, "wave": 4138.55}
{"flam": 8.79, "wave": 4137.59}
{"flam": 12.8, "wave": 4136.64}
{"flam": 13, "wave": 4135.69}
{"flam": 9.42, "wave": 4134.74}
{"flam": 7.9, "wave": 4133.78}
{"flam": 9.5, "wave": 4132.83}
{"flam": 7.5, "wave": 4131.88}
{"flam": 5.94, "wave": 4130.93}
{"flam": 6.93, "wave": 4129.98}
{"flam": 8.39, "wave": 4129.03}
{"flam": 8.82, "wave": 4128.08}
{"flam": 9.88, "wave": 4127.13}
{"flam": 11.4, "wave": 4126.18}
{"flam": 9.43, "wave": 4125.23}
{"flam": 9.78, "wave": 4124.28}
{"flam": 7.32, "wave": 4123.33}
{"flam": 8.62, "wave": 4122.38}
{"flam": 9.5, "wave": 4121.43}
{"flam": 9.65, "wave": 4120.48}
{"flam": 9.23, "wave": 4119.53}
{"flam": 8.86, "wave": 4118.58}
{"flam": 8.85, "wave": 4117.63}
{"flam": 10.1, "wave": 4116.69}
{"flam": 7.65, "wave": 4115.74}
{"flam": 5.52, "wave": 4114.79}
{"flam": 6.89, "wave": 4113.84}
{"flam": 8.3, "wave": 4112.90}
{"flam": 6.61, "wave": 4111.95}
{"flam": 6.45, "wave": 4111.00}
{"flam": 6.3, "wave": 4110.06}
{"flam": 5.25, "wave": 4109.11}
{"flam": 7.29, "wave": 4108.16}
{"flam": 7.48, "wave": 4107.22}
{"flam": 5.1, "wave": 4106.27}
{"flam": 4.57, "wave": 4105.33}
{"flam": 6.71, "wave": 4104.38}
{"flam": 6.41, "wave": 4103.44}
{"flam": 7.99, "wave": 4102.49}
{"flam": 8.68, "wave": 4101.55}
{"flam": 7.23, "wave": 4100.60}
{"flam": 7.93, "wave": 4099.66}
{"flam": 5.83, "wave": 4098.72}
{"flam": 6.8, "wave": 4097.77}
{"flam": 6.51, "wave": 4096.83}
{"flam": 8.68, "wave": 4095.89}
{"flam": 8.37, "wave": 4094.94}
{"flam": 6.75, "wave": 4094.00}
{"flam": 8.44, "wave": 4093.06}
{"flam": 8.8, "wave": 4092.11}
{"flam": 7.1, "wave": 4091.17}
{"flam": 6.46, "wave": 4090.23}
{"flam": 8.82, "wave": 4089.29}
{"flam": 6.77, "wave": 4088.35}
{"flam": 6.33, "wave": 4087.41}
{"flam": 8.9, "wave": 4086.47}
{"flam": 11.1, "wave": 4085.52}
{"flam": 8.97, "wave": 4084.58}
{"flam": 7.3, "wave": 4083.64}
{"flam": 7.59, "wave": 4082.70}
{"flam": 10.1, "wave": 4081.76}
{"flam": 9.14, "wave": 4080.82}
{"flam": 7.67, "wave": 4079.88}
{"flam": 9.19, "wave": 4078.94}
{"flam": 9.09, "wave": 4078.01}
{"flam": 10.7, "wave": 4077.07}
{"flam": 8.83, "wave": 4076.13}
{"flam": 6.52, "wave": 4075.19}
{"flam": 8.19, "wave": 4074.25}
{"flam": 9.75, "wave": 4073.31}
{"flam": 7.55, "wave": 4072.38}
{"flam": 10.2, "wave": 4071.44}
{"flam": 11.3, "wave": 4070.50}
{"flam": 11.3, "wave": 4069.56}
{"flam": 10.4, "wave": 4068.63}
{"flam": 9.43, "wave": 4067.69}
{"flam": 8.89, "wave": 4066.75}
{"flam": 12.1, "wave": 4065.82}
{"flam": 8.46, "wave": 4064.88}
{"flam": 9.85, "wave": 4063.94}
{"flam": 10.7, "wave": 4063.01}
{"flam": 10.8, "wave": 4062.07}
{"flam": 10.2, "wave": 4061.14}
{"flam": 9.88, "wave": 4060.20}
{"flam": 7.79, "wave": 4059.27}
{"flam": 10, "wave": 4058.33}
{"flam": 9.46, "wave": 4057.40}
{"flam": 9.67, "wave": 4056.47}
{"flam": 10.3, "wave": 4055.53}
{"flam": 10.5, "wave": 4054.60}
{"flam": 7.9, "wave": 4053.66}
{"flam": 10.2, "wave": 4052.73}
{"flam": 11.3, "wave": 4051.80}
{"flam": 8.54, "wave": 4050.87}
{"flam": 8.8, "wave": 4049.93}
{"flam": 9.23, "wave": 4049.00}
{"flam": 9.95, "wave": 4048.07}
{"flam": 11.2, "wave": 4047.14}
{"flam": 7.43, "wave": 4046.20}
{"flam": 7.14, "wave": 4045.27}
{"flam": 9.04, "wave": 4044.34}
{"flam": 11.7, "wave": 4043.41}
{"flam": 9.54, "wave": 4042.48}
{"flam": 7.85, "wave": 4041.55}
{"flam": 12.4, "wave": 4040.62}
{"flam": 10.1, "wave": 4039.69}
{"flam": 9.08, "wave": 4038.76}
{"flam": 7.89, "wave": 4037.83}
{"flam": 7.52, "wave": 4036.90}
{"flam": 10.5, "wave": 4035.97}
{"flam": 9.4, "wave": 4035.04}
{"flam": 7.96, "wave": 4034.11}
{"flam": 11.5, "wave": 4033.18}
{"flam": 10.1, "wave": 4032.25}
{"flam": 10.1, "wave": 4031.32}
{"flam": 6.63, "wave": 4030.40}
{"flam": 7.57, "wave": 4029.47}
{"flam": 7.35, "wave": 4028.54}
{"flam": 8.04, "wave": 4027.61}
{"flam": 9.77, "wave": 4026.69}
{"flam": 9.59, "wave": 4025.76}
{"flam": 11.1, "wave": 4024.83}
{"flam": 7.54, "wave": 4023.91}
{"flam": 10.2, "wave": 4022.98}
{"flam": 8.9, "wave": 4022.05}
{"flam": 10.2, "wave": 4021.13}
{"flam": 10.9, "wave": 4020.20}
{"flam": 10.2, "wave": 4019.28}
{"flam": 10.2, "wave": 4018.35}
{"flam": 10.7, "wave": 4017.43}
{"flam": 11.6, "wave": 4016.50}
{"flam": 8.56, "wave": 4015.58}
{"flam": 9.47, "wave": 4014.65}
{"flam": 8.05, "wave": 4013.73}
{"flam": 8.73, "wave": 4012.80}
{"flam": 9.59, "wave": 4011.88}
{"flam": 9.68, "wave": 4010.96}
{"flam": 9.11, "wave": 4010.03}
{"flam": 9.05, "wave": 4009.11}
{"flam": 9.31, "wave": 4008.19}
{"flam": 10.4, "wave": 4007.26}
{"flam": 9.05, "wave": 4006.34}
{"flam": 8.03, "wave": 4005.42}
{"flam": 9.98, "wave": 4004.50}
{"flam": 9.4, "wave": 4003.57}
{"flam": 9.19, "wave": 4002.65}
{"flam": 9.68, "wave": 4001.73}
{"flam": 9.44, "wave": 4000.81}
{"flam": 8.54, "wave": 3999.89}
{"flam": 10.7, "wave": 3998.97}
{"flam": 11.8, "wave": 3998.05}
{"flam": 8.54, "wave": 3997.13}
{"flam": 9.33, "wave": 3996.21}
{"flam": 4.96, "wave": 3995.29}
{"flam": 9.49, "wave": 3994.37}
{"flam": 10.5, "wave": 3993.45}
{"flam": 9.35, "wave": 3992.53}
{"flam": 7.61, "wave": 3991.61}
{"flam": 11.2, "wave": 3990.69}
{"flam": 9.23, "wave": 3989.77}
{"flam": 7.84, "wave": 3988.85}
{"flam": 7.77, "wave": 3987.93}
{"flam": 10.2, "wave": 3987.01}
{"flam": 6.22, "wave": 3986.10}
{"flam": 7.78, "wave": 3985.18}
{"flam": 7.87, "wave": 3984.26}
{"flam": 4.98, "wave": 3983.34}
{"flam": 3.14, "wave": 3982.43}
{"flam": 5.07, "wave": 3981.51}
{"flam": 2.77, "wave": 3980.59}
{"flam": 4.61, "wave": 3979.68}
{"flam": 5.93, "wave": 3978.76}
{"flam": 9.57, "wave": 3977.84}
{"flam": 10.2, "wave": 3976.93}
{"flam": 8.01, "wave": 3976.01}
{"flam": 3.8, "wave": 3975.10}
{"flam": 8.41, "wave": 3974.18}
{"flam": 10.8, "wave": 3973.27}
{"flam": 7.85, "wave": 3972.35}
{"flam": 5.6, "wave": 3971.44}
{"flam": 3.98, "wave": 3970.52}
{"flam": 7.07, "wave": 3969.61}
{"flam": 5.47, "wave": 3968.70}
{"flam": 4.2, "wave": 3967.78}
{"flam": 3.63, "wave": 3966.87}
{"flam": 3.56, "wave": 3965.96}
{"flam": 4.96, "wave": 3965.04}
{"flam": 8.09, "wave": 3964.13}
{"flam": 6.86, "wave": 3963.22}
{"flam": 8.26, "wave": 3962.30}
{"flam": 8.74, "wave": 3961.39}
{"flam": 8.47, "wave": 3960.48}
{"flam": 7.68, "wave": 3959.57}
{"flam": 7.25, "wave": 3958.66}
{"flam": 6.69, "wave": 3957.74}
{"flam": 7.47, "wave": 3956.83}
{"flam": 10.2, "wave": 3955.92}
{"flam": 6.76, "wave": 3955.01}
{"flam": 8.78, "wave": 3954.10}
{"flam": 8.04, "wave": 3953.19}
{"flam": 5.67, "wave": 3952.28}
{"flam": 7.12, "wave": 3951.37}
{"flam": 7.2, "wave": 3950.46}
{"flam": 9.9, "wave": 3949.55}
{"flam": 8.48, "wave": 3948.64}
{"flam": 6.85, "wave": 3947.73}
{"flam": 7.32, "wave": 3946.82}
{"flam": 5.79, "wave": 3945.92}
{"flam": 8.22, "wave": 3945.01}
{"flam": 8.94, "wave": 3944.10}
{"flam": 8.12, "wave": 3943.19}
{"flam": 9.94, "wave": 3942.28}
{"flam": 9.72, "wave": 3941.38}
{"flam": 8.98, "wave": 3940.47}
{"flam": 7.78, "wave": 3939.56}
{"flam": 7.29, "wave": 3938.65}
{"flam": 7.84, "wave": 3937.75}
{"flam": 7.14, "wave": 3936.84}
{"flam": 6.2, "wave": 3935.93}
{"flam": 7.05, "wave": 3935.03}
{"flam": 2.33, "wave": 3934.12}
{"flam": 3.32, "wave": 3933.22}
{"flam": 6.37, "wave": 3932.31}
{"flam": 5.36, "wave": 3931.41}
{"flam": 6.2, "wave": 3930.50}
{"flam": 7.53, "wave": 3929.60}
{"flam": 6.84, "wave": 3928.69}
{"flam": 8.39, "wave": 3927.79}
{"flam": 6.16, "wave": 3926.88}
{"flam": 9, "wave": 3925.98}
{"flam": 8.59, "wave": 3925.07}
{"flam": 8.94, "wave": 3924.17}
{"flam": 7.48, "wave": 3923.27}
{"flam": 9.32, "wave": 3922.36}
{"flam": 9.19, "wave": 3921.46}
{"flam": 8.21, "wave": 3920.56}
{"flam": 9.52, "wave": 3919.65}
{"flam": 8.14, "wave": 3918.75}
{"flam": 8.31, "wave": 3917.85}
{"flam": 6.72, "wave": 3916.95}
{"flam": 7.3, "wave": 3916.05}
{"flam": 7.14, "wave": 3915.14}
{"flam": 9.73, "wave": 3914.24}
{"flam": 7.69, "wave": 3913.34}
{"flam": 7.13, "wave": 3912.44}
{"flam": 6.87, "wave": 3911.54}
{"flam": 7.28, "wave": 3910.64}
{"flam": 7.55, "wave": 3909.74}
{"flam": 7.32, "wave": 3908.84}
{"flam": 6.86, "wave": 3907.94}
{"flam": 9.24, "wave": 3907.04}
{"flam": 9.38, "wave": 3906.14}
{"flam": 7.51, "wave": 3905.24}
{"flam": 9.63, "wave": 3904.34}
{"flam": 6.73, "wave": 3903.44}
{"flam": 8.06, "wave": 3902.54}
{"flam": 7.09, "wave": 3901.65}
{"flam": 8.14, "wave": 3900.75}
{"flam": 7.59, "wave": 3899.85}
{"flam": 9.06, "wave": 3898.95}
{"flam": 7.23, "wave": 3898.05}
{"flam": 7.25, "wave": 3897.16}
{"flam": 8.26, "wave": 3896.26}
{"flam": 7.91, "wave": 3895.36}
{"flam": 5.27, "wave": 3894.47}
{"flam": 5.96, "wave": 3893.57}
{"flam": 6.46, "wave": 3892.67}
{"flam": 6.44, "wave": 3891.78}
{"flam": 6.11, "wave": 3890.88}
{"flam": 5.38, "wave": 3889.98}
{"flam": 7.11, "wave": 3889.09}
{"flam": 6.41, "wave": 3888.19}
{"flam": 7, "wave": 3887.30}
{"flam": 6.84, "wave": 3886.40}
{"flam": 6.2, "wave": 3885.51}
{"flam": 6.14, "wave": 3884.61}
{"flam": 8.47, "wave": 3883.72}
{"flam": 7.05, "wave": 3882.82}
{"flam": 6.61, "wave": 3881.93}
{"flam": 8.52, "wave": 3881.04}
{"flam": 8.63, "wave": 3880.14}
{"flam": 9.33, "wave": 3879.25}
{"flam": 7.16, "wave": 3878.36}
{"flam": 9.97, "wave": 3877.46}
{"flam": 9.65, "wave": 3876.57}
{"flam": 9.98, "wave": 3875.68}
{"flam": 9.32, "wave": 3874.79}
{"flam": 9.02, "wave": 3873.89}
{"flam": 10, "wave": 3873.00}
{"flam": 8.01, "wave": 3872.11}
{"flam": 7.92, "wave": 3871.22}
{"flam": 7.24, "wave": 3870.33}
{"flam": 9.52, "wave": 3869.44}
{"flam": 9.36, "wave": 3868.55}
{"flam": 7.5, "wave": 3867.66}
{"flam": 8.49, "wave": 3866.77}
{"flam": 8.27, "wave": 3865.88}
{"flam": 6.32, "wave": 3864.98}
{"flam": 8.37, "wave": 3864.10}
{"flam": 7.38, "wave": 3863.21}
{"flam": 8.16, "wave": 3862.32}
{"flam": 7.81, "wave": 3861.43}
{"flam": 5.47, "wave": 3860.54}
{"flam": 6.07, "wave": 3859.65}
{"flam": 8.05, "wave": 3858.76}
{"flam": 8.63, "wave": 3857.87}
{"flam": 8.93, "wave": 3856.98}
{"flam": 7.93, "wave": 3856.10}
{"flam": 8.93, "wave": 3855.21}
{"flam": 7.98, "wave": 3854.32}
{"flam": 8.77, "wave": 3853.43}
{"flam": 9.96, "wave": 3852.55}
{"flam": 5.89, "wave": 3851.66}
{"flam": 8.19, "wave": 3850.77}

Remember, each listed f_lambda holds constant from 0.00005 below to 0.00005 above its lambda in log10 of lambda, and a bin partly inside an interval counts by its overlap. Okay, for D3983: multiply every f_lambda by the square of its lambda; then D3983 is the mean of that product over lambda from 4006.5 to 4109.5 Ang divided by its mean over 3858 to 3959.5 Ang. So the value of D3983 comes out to 1.3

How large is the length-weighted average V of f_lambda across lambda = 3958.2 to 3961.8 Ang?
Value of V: 8.03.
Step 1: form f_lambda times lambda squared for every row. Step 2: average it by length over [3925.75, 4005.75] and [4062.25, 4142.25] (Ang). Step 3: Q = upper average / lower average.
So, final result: 1.21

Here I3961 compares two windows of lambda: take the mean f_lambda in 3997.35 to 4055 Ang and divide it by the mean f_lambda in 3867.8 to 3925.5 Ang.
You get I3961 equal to 1.20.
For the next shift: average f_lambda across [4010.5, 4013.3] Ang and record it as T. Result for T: 9.32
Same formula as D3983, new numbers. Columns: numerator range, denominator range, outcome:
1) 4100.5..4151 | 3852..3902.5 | 1.23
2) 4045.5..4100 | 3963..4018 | 1.17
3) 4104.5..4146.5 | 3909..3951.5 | 1.23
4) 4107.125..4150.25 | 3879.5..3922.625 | 1.30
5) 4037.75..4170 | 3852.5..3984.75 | 1.29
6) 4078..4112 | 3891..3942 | 1.10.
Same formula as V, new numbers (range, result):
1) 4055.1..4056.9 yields 9.95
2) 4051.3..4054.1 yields 9.83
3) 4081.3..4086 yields 8.99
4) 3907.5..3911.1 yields 7.25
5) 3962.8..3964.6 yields 7.49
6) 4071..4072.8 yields 8.88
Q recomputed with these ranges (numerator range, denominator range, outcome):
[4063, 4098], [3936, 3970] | 1.26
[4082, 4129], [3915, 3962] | 1.12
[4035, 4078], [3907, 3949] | 1.35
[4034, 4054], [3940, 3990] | 1.35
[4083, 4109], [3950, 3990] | 1.15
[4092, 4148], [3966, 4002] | 1.18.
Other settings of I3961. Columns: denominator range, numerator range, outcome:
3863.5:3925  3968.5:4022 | 1.07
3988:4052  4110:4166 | 0.96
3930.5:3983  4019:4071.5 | 1.38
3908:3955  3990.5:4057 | 1.24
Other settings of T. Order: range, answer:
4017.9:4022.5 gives 10.1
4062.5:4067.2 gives 10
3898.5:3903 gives 7.99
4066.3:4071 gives 10.3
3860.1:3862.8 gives 7.15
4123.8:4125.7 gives 9.6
